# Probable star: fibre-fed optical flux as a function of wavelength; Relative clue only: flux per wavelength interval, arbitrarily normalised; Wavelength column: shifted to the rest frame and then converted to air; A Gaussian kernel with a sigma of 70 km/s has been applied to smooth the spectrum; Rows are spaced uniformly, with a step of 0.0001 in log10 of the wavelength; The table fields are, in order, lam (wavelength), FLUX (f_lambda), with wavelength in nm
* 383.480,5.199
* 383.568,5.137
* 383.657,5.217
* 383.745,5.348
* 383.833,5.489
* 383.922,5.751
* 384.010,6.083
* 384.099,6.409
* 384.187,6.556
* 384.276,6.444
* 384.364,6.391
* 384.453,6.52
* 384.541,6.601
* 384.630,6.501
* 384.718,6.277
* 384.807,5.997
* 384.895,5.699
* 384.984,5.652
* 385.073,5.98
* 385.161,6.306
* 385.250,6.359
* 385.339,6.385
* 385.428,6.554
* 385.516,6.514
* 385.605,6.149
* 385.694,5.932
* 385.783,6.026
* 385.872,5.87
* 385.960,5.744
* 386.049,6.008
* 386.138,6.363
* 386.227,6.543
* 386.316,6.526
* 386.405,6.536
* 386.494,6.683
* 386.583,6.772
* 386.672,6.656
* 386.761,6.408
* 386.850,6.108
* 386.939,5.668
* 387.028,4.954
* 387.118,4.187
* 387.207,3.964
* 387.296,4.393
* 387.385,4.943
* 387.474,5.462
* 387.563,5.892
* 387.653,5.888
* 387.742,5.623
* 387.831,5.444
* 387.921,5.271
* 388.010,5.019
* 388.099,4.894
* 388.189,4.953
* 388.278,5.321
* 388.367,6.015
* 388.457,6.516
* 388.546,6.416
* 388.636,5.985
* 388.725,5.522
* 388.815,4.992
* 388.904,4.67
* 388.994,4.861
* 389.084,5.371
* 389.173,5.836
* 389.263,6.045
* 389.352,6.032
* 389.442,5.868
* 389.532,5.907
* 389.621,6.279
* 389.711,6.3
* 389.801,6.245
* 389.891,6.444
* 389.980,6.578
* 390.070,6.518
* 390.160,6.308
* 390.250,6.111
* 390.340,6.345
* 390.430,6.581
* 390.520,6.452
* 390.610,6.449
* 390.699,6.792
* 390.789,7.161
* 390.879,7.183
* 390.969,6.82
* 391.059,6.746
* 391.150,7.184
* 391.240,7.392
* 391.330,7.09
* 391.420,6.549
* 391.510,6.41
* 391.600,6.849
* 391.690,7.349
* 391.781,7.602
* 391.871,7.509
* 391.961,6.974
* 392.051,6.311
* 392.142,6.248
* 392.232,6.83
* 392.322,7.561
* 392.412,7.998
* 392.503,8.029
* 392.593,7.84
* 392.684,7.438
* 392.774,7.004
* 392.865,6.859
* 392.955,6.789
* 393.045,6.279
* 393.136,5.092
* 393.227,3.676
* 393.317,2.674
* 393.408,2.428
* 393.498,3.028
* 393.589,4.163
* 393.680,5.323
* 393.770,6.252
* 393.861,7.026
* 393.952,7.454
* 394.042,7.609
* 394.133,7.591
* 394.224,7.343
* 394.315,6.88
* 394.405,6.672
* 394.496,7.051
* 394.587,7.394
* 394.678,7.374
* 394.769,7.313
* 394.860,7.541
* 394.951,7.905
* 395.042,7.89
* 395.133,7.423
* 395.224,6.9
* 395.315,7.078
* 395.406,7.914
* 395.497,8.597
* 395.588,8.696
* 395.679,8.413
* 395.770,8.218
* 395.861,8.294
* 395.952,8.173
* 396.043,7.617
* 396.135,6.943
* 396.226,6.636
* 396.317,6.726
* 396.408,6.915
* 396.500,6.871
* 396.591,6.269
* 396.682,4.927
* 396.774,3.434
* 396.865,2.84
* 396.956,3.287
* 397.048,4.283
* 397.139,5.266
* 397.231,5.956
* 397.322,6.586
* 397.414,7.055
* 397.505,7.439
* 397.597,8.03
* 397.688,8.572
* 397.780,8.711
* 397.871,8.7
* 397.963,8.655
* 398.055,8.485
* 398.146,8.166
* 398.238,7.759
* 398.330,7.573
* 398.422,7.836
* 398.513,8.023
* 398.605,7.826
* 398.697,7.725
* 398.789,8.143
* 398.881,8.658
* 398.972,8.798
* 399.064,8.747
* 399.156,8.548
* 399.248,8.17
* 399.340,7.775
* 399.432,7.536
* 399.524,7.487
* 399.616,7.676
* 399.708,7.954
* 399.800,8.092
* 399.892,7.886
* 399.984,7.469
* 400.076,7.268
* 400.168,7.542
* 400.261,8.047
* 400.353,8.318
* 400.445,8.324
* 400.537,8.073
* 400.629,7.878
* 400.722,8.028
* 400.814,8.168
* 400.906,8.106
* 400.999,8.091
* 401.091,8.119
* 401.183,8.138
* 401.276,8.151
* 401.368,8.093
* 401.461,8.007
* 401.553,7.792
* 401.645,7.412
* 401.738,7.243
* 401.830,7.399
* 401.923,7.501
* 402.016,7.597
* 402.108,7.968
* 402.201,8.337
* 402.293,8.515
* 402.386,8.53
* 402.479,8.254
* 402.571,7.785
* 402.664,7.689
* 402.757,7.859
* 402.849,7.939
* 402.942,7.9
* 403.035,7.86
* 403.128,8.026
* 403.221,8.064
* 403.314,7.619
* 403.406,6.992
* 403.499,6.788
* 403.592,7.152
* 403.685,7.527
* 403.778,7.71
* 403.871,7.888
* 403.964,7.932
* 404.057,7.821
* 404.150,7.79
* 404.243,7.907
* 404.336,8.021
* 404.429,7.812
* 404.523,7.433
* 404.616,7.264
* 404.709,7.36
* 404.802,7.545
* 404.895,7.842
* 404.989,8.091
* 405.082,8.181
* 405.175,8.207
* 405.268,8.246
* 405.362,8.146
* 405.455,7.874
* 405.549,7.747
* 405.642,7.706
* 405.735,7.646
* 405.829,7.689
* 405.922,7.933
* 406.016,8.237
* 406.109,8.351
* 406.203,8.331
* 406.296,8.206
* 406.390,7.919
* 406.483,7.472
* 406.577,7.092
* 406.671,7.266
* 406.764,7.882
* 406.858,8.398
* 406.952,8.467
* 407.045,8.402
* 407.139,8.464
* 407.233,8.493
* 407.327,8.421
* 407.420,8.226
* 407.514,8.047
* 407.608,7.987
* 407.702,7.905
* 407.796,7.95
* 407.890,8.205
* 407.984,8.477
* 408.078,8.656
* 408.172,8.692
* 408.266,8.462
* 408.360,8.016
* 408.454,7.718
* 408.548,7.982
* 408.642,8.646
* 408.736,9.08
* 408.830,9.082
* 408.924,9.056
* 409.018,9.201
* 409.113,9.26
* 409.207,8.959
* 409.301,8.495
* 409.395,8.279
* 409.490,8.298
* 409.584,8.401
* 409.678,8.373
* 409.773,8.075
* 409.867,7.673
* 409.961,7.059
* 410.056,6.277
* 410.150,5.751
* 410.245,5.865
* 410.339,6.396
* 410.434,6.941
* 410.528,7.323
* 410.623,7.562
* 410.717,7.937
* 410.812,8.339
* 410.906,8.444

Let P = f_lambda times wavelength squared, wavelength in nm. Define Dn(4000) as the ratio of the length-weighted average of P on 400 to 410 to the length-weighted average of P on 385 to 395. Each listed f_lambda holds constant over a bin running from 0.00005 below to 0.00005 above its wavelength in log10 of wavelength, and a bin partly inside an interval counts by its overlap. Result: 1.39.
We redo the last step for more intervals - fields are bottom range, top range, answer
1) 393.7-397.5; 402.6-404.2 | 1.17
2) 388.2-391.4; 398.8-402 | 1.35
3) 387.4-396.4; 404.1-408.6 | 1.32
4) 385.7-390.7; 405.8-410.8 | 1.52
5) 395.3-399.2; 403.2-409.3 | 1.15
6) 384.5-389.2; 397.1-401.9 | 1.45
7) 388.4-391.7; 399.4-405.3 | 1.32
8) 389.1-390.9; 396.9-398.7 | 1.19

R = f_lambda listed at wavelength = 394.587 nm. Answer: 7.394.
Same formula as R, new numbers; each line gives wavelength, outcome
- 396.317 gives 6.726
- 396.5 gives 6.871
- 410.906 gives 8.444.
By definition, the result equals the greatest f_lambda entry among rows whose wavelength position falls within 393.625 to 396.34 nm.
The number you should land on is 8.696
